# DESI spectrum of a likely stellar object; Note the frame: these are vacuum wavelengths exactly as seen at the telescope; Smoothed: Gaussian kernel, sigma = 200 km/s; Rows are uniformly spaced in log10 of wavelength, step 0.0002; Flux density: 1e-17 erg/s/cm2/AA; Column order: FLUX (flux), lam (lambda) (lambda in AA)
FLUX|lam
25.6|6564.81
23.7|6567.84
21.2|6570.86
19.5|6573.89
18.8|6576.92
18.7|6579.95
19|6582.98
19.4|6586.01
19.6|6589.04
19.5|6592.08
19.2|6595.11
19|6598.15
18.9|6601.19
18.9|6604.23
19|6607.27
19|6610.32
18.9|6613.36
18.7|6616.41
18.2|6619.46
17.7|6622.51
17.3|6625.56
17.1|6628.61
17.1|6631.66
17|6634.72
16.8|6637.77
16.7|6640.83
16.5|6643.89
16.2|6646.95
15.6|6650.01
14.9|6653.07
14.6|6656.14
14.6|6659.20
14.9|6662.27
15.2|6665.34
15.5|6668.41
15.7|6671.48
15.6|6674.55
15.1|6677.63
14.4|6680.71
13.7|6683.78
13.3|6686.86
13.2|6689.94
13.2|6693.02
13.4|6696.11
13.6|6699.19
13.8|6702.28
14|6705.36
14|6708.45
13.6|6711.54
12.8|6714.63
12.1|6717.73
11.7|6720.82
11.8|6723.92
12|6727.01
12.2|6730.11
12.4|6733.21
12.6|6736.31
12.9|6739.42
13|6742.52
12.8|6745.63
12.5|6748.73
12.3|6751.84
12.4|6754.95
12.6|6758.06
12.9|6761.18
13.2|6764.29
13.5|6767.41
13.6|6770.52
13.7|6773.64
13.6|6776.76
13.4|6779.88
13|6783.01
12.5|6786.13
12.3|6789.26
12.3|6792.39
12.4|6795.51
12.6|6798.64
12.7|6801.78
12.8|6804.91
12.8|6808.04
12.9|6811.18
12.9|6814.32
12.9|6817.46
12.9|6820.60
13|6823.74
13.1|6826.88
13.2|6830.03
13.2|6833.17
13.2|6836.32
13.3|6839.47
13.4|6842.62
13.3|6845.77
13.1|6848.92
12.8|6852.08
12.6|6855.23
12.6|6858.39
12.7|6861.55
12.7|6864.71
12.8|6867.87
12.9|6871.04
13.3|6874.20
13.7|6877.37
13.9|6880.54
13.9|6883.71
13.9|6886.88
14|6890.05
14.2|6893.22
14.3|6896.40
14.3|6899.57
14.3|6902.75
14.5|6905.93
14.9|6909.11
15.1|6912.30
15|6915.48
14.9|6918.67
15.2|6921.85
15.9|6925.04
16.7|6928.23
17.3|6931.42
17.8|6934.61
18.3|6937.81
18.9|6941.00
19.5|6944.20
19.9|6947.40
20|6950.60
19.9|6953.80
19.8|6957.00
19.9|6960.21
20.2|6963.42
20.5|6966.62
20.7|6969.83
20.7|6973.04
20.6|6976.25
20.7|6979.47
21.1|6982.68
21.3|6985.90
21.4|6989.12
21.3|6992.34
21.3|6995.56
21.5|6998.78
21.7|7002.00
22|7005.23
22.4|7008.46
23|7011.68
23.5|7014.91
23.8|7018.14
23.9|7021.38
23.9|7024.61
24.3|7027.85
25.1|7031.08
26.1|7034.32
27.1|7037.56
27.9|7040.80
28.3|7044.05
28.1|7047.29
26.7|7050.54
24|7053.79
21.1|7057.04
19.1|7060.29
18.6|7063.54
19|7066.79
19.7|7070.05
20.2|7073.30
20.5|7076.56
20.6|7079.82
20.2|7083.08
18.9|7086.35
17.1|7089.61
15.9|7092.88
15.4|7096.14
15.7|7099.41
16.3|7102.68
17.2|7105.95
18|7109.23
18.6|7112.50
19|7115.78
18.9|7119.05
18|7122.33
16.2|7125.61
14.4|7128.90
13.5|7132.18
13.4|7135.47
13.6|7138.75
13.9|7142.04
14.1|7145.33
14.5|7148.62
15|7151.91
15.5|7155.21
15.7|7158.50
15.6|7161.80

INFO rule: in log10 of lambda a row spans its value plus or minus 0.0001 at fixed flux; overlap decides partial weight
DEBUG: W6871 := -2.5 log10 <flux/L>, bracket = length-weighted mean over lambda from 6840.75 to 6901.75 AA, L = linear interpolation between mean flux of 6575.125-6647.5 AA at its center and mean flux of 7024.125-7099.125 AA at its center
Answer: 0.45 mag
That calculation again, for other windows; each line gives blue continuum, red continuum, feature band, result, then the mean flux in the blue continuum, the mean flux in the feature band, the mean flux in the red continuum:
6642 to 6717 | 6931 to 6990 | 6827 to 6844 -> 0.30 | 14.5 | 13.2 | 20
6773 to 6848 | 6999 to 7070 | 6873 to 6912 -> 0.19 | 13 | 14.1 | 23.7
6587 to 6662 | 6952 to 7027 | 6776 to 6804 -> 0.45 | 17.5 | 12.7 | 21.6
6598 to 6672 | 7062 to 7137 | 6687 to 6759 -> 0.31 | 16.9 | 12.8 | 17.6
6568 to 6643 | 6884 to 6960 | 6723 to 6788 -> 0.35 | 18.6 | 12.8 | 16.5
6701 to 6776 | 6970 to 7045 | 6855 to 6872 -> 0.35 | 12.9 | 12.7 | 23.1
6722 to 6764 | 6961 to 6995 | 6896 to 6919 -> 0.24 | 12.5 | 14.7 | 20.8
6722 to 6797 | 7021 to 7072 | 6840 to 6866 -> 0.26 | 12.7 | 12.9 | 23.9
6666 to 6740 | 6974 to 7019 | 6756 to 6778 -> 0.15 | 13.5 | 13.3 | 21.8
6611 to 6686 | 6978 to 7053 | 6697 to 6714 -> 0.25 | 16.2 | 13.7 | 23.8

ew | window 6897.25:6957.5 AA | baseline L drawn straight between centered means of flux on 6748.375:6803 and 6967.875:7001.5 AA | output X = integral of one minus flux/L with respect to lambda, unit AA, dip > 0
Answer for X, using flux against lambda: 6.4 AA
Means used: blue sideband 12.9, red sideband 21.1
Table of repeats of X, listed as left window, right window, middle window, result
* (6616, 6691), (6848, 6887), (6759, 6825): 5.2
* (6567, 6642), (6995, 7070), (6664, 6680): 3.4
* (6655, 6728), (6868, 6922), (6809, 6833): 1.8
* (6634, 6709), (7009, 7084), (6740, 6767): 6.4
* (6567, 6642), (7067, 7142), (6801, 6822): 6.1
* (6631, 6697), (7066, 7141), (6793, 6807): 2.8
